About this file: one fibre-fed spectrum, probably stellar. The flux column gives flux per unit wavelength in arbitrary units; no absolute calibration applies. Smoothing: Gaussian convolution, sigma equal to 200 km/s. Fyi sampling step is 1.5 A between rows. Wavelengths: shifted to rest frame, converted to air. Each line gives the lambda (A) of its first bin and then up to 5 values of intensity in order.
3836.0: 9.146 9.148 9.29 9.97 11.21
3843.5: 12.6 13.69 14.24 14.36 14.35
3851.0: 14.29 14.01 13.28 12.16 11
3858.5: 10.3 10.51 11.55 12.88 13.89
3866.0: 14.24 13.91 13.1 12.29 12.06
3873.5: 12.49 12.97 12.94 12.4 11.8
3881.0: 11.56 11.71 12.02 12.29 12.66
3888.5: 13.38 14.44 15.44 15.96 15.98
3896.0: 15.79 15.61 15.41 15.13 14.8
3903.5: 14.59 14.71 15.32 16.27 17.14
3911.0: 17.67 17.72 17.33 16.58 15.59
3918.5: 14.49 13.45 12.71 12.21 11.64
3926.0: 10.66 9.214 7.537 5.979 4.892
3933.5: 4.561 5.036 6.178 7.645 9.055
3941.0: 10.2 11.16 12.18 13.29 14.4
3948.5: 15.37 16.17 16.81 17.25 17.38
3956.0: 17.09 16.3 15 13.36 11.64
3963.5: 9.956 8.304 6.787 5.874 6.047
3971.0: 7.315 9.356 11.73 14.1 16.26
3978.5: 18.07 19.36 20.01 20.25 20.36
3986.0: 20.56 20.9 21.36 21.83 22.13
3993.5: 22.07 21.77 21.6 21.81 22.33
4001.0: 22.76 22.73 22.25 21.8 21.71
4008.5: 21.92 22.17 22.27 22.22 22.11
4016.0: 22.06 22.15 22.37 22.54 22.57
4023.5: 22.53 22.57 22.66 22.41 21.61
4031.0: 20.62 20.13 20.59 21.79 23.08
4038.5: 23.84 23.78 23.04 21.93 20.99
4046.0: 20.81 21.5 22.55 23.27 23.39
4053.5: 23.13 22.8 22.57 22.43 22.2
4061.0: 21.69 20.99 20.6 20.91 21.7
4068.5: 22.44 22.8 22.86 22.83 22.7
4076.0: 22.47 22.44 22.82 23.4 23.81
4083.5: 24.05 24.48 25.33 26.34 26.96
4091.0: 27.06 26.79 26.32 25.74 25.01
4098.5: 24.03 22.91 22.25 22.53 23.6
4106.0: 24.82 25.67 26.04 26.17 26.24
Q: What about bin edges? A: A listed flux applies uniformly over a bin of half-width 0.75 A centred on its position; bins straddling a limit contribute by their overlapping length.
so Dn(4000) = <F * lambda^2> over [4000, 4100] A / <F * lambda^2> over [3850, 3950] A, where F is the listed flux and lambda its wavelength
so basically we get 1.93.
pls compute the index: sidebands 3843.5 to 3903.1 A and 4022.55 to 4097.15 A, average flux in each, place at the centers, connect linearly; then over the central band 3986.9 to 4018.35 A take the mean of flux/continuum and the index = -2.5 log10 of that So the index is -0.10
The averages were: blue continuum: 13.4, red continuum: 23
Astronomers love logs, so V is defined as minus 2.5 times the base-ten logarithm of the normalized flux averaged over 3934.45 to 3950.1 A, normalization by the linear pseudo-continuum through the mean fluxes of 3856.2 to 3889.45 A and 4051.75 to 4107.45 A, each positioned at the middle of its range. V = 0.44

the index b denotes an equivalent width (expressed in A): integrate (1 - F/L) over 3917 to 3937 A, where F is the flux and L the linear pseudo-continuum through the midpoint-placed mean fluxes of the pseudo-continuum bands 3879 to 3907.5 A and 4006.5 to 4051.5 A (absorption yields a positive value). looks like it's 8.3 A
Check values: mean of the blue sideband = 14.2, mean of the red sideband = 22.1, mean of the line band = 9.4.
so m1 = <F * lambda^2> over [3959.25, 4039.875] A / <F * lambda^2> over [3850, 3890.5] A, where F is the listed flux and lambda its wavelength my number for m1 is 1.6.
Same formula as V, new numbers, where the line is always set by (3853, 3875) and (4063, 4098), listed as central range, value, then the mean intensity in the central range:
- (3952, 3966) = 0.241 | 14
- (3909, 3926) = 0.023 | 14.9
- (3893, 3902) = -0.098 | 15.5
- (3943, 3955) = 0.117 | 15.2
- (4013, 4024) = -0.087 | 22.3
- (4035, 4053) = -0.028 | 22.5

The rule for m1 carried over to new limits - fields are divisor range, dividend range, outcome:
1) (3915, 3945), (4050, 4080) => 2.39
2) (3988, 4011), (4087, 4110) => 1.20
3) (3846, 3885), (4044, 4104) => 2.04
